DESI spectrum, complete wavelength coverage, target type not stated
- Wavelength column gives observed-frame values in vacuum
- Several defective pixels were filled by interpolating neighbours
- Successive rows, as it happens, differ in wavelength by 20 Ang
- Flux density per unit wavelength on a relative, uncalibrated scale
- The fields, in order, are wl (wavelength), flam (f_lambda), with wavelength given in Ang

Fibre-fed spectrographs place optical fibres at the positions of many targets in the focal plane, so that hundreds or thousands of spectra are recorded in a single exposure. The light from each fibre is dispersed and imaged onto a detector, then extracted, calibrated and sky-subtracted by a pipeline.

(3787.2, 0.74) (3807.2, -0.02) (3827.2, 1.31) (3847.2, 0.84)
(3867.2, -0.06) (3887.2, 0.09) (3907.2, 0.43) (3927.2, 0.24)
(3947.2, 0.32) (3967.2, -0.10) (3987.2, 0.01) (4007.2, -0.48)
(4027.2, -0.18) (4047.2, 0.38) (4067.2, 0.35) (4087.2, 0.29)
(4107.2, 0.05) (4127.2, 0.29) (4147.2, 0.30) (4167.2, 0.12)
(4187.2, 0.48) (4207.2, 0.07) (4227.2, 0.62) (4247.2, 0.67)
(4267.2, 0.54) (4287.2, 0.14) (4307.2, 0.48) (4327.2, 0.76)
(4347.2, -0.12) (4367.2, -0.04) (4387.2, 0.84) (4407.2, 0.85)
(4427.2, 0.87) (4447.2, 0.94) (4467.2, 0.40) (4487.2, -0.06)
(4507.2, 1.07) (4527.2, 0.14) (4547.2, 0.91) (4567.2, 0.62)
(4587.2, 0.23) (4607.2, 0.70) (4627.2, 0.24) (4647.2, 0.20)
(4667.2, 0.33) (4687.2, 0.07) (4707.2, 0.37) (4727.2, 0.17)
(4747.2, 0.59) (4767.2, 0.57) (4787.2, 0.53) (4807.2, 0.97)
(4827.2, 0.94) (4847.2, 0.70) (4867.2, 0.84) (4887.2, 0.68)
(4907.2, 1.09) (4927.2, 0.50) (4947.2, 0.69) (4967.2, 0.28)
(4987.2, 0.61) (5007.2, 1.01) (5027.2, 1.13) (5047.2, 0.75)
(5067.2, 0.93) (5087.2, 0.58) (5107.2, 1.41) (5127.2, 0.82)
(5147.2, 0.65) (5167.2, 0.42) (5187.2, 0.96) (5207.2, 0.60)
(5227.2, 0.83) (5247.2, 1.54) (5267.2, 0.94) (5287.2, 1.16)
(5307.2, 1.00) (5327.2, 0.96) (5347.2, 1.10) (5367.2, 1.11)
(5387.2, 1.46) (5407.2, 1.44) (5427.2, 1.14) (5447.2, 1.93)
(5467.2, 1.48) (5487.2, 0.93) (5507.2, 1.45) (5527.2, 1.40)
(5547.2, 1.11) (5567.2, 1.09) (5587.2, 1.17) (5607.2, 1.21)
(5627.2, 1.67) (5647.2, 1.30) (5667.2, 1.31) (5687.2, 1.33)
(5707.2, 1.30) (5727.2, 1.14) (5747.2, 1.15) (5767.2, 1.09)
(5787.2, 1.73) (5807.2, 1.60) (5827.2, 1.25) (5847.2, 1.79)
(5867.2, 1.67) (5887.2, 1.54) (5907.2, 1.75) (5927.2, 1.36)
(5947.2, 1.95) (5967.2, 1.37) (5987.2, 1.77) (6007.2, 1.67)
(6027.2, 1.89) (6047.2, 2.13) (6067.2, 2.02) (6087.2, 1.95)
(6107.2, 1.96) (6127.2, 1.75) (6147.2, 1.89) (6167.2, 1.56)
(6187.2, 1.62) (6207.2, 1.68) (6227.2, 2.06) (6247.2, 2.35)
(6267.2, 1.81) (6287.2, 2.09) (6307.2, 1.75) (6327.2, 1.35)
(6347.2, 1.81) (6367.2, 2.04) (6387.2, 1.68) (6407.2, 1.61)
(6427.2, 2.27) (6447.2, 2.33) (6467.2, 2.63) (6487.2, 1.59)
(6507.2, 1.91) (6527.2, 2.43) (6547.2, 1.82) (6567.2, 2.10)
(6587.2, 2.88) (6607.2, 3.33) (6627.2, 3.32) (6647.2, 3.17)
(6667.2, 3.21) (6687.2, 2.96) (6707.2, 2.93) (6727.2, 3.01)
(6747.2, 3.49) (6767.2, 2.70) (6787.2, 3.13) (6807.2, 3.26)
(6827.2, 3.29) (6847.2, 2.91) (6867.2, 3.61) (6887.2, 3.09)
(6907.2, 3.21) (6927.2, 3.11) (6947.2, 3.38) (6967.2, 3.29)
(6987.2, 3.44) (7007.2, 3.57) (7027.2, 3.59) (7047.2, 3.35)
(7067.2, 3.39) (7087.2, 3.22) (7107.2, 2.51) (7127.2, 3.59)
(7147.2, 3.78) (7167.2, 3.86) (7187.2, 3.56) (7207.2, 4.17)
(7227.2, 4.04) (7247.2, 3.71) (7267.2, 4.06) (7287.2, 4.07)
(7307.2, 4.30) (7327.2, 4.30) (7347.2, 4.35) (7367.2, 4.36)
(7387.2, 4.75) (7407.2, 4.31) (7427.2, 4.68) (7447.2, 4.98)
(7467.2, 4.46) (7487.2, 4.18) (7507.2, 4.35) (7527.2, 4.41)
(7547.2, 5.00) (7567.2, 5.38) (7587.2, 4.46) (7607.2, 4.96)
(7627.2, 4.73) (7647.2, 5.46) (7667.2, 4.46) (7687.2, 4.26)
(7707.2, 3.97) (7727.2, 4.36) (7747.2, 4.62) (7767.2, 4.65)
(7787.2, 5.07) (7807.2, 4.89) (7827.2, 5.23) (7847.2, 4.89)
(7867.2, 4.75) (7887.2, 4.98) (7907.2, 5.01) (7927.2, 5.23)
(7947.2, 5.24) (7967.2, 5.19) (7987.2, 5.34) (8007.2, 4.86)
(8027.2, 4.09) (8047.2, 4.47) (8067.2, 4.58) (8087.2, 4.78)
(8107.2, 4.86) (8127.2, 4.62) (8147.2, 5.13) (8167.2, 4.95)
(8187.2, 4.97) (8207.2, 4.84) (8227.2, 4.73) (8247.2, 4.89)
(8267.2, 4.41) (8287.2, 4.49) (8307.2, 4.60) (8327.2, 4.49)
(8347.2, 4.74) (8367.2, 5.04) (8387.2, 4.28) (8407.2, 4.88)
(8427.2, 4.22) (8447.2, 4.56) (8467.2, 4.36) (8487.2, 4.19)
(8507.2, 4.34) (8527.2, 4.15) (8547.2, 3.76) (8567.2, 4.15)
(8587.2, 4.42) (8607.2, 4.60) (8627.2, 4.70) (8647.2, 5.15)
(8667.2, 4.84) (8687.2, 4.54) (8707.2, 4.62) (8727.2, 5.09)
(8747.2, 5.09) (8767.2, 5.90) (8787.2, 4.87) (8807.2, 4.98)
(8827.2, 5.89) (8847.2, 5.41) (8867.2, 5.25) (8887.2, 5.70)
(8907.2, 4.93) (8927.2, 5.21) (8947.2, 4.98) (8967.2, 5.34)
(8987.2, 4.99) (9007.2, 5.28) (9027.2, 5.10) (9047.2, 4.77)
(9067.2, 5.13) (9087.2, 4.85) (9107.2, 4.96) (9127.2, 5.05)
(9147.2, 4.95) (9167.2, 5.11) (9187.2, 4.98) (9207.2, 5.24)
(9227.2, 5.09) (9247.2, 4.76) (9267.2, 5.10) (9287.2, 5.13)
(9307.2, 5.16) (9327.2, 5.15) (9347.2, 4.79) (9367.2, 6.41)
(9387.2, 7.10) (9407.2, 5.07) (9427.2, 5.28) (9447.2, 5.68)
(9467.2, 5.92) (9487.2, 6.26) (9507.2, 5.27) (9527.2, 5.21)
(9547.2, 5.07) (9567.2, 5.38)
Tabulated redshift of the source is 0.651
